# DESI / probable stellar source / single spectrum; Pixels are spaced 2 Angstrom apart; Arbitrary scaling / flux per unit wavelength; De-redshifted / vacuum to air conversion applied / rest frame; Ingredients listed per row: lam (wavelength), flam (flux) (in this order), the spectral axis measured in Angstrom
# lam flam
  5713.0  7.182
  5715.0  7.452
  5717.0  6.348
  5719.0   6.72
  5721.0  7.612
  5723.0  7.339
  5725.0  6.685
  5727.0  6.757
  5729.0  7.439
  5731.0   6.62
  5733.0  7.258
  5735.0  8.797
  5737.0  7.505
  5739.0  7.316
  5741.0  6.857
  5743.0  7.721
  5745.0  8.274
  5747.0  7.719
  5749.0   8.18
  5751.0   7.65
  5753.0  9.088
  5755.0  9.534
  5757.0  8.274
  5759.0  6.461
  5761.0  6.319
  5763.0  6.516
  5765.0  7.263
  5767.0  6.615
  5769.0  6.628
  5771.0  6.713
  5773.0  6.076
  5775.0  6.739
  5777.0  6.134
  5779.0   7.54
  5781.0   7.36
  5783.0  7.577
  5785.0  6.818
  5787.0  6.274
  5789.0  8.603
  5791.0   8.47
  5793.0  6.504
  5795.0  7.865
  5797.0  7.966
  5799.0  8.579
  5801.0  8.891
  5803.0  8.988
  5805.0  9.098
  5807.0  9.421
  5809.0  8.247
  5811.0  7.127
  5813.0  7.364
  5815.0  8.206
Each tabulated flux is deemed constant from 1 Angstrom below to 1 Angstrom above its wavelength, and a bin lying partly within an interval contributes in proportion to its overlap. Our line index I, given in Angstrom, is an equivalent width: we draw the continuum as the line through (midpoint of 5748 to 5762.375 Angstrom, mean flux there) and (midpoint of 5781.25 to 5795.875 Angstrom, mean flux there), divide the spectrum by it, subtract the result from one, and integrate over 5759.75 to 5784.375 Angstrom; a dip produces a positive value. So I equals 2.8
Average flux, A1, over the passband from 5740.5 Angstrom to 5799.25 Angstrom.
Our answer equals 7.4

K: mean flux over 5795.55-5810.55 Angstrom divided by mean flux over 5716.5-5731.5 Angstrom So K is 1.24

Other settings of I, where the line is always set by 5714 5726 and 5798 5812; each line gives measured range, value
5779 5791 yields 1.2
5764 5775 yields 1.8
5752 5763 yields -0.1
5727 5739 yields -0.3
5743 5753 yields -0.7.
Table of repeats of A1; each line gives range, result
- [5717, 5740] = 7.24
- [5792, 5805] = 8.21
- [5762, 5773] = 6.69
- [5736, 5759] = 7.94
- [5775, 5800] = 7.44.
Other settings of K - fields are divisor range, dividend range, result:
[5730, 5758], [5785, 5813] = 1.02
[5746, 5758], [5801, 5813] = 1.01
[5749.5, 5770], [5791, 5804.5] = 1.10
